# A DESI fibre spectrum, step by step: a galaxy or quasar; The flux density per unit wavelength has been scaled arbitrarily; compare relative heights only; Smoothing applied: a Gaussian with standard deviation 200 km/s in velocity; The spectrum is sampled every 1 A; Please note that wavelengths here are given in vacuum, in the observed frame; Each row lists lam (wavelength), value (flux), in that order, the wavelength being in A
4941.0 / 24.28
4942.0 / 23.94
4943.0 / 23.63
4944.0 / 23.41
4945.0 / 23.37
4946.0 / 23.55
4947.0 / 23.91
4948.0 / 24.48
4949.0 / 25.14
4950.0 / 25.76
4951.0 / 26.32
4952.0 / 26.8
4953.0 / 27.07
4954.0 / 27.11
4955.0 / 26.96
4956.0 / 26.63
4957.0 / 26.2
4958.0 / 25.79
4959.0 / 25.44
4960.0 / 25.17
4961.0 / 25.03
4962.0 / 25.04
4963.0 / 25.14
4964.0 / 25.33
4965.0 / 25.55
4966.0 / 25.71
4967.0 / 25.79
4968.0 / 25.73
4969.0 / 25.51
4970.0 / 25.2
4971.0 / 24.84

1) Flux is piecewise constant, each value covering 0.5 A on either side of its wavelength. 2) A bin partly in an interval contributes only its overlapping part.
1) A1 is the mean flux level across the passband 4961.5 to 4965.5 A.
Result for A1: 25.3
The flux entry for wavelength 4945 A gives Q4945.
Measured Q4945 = 23.37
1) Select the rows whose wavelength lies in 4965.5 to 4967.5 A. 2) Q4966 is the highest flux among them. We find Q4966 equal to 25.79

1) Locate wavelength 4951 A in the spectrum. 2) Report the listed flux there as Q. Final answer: 26.32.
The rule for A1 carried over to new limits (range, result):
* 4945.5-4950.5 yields 24.6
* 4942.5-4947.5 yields 23.6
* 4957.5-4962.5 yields 25.3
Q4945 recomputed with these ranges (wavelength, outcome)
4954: 27.11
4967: 25.79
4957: 26.2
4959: 25.44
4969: 25.51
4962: 25.04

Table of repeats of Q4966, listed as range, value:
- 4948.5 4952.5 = 26.8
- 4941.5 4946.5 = 23.94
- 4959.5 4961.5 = 25.17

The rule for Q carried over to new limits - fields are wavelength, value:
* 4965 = 25.55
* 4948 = 24.48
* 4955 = 26.96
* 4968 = 25.73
